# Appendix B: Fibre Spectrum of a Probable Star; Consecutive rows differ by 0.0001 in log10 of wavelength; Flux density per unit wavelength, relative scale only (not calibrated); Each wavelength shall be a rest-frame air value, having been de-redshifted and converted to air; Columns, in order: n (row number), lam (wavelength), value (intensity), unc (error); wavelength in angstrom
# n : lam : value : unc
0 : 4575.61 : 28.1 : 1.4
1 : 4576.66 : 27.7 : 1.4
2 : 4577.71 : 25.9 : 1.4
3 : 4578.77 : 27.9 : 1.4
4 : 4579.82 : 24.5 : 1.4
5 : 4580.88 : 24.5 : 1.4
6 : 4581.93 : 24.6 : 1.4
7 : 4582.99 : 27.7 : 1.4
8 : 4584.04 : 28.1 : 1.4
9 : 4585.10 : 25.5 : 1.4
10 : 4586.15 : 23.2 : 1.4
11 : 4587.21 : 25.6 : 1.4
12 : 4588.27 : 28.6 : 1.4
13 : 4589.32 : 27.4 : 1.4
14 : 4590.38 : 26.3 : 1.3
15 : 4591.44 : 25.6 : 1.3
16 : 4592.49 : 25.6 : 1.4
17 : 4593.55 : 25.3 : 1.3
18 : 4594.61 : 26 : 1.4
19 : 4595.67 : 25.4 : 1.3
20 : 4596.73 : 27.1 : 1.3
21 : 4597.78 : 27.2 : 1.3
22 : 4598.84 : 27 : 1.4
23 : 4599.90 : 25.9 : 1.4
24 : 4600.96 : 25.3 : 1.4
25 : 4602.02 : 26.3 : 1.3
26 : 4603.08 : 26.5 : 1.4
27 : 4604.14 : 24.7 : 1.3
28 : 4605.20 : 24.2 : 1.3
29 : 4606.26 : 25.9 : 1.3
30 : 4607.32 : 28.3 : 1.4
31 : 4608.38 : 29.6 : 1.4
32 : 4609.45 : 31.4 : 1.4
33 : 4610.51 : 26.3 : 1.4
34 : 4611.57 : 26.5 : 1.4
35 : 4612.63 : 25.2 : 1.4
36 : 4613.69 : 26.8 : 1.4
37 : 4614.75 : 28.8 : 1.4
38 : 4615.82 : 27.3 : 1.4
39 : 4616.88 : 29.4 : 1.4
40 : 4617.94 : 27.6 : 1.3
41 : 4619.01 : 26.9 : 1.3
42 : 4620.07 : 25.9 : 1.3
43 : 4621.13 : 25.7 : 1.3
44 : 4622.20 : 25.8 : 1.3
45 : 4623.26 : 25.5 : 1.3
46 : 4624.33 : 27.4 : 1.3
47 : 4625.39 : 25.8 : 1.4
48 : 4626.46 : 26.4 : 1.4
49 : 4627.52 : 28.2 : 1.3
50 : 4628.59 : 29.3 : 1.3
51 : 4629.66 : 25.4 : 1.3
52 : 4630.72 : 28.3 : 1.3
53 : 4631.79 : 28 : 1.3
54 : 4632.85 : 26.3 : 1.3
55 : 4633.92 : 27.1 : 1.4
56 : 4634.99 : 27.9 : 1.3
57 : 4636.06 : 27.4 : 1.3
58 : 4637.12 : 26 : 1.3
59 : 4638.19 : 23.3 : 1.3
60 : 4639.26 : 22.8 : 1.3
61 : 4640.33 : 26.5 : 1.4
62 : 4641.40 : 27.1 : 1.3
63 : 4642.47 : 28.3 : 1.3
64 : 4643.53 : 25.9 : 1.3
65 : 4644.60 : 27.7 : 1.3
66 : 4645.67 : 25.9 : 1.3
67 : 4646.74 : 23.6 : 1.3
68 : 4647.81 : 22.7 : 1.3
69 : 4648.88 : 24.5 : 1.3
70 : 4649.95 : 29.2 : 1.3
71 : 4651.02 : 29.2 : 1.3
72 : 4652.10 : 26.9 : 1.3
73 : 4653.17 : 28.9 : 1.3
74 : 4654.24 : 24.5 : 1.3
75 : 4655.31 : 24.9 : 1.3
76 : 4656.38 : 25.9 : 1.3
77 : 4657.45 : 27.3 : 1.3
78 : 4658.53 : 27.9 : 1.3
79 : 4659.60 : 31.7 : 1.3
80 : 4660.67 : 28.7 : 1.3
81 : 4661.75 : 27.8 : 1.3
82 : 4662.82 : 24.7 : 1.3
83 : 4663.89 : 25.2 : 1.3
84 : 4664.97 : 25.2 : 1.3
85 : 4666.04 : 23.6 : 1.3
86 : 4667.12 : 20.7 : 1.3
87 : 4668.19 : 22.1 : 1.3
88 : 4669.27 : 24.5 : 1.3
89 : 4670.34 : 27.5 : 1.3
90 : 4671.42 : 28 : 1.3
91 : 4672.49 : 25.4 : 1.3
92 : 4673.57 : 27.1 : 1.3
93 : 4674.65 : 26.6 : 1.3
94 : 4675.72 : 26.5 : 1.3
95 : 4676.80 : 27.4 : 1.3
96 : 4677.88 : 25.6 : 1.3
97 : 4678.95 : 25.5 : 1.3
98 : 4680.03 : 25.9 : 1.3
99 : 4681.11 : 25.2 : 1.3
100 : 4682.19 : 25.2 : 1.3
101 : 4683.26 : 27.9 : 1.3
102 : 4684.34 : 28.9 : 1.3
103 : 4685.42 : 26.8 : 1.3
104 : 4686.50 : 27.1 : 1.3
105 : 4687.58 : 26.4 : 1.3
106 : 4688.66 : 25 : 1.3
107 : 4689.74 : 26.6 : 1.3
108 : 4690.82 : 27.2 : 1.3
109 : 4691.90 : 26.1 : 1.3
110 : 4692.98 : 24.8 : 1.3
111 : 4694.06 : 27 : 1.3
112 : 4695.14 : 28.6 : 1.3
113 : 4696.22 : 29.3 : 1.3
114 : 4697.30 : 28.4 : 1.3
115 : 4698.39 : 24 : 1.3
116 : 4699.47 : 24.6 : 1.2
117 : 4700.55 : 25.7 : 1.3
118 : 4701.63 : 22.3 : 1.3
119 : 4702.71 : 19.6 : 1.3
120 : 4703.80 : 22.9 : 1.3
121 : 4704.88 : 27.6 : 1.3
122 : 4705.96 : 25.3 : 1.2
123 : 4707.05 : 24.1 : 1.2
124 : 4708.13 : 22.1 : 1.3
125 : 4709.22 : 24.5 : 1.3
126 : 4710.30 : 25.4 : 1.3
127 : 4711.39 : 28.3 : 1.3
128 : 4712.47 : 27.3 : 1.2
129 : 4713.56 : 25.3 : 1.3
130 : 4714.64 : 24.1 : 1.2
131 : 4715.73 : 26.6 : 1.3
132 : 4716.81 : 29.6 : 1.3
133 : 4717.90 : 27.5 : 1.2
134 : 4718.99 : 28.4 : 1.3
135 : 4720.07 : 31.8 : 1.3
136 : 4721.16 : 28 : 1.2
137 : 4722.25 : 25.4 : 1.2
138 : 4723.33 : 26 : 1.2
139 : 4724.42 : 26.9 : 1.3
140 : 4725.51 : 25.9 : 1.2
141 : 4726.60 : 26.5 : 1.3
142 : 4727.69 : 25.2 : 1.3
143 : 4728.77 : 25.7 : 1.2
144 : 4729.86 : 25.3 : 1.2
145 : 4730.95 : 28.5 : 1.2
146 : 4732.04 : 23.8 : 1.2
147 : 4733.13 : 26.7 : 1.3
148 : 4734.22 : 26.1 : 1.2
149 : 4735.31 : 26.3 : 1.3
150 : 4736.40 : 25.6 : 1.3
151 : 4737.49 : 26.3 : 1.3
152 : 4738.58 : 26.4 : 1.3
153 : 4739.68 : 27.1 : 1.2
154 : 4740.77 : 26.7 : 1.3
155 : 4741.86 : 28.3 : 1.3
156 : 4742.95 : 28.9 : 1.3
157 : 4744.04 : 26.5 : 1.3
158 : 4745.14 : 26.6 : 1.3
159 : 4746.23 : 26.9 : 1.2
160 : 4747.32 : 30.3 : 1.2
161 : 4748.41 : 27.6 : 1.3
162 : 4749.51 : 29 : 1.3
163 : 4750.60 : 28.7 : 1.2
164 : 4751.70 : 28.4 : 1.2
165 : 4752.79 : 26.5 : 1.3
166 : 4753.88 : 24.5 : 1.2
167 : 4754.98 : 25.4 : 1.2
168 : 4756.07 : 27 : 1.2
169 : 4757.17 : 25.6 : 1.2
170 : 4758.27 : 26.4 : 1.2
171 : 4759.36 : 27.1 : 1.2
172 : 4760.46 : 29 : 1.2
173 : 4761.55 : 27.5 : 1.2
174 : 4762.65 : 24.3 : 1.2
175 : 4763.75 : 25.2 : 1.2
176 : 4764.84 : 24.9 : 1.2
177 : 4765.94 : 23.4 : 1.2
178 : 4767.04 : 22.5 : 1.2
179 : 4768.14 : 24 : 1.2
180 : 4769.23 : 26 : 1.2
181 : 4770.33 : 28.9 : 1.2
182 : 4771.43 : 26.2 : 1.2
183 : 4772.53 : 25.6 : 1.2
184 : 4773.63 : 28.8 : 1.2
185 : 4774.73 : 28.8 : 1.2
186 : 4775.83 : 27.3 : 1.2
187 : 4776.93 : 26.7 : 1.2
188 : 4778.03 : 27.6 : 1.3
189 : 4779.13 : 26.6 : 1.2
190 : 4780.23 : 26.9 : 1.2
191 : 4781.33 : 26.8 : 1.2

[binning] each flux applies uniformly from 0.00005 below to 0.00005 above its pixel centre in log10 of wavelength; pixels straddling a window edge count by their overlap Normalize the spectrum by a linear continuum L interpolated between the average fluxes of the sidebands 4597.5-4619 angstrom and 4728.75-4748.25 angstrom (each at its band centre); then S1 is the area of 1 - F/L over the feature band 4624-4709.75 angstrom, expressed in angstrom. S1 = 2.57 angstrom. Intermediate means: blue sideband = 27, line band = 26.1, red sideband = 26.8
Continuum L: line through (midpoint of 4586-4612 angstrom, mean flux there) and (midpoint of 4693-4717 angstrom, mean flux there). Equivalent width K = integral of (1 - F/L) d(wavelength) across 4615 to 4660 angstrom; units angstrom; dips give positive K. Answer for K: -1.0 angstrom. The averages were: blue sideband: 26.5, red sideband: 25.5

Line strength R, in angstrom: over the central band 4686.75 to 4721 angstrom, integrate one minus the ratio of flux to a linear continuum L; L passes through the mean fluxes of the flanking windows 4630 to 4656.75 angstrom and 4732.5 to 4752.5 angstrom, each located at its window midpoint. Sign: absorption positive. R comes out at 1.1 angstrom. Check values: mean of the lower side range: 26.4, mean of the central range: 26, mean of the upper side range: 27.3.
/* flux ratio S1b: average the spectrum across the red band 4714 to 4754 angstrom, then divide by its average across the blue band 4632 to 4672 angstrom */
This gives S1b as 1.03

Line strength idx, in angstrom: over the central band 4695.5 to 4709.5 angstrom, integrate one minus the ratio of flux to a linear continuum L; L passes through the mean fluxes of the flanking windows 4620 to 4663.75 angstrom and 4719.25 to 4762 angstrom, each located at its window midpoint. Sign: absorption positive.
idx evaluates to 1.1 angstrom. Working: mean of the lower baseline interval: 26.6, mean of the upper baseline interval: 26.9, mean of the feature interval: 24.7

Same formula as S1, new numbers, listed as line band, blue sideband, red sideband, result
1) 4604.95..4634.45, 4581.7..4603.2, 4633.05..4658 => -1.04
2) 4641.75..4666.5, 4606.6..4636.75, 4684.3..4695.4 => 0.39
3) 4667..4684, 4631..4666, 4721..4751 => 0.48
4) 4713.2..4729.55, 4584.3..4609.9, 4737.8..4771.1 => -0.16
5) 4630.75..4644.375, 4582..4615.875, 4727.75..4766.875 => 0.04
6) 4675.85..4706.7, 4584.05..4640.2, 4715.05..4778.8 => 0.84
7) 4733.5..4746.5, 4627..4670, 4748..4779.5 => -0.16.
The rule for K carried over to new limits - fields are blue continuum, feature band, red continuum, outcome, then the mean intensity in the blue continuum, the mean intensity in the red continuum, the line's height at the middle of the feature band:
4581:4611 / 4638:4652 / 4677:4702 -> 0.2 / 26.4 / 26.3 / 26.4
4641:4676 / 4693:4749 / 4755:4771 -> -0.7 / 26.2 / 25.8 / 26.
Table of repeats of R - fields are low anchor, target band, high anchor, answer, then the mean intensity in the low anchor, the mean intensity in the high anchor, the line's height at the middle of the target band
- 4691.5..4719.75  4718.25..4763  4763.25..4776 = -1.8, 25.8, 25.9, 25.9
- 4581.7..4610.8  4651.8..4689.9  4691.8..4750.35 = 0.2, 26.5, 26.4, 26.4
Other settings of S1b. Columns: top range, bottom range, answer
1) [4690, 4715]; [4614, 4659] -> 0.95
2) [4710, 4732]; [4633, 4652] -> 1.02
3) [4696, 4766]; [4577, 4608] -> 1.01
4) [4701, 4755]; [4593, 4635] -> 0.98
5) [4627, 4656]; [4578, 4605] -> 1.02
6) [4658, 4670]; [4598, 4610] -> 0.96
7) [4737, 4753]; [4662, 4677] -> 1.09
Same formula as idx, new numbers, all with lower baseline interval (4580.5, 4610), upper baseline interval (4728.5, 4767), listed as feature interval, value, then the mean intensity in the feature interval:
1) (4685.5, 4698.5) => -0.1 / 26.8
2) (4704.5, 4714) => 0.4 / 25.5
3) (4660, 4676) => 0.5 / 25.6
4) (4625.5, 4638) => -0.3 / 27.1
